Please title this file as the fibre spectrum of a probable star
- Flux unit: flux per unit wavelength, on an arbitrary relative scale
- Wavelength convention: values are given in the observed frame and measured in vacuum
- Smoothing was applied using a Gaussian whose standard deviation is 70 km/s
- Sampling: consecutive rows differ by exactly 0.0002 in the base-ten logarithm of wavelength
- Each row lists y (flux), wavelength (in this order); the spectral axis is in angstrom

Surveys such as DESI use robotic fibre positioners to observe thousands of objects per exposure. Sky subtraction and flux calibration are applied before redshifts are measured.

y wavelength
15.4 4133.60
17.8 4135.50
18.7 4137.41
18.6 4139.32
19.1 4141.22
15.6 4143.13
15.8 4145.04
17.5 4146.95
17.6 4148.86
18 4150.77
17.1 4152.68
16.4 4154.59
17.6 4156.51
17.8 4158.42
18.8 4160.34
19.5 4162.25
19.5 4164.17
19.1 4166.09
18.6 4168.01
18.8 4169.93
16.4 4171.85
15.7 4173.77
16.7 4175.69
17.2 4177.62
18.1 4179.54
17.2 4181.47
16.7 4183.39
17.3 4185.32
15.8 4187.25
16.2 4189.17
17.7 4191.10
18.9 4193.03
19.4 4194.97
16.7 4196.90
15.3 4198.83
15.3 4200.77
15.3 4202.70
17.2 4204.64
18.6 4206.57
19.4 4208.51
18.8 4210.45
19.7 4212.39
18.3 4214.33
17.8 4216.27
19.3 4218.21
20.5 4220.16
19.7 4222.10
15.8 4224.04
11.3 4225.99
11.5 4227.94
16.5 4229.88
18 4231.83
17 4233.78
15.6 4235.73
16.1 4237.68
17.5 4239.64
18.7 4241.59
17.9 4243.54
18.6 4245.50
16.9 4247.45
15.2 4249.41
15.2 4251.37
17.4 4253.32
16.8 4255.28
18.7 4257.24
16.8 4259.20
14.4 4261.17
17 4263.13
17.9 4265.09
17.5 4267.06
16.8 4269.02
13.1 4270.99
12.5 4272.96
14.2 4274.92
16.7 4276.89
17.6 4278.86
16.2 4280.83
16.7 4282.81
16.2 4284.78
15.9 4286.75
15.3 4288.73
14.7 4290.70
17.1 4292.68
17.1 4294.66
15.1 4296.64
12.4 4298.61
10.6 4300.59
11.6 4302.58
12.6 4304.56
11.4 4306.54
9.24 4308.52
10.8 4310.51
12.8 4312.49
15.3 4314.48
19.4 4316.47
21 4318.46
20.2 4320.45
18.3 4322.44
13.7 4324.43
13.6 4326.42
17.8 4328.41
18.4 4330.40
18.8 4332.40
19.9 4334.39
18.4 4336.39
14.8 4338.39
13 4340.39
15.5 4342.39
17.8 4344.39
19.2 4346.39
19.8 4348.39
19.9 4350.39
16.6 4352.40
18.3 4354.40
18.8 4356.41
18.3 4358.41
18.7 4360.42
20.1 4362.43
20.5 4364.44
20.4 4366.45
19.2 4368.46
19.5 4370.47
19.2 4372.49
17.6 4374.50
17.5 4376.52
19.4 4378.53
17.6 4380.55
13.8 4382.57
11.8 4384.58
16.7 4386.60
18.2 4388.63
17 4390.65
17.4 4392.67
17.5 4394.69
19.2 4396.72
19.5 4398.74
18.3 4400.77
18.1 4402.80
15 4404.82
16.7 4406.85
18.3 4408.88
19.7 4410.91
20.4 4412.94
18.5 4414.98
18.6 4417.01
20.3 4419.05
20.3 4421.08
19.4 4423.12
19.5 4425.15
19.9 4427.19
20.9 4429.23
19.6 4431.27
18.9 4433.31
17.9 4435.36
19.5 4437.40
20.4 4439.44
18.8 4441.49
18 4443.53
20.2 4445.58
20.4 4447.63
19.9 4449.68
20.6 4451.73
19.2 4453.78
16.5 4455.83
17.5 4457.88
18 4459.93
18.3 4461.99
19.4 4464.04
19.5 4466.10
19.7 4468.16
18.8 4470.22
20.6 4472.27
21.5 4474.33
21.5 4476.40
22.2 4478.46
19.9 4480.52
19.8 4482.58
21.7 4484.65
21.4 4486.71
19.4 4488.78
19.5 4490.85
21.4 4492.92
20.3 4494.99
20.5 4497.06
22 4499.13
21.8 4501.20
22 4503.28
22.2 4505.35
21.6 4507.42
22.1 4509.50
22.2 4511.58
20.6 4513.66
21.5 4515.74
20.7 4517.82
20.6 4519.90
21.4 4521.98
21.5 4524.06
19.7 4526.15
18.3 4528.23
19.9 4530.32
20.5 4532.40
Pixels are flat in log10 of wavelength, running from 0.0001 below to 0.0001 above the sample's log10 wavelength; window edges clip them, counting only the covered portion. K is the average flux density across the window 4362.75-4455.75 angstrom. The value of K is 18.6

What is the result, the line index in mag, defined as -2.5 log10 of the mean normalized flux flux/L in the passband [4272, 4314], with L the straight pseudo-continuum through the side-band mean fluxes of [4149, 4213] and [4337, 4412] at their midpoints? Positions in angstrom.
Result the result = 0.245 mag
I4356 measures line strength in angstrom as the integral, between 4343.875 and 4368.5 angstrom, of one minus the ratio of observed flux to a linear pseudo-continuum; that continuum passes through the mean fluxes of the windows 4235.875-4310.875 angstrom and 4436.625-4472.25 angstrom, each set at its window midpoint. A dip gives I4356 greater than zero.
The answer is -2.8 angstrom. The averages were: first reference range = 15.5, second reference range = 19.1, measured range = 19.1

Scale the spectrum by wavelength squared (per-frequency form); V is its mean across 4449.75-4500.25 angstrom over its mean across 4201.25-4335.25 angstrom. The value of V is 1.4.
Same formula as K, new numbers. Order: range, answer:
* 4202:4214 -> 18.2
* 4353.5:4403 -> 18.1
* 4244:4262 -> 16.7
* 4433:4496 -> 19.7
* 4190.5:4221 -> 18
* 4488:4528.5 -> 21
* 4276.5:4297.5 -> 16.2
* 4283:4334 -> 15.3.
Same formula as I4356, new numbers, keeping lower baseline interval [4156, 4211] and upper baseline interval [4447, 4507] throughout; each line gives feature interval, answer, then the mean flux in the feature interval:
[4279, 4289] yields 1.20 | 16.2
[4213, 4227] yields 0.25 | 17.6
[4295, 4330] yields 7.76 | 14.6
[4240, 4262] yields 1.42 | 17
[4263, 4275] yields 1.81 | 15.6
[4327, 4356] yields 1.98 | 17.7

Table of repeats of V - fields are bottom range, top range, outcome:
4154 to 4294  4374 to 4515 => 1.26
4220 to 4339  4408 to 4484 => 1.32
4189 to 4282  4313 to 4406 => 1.12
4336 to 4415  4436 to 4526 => 1.19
